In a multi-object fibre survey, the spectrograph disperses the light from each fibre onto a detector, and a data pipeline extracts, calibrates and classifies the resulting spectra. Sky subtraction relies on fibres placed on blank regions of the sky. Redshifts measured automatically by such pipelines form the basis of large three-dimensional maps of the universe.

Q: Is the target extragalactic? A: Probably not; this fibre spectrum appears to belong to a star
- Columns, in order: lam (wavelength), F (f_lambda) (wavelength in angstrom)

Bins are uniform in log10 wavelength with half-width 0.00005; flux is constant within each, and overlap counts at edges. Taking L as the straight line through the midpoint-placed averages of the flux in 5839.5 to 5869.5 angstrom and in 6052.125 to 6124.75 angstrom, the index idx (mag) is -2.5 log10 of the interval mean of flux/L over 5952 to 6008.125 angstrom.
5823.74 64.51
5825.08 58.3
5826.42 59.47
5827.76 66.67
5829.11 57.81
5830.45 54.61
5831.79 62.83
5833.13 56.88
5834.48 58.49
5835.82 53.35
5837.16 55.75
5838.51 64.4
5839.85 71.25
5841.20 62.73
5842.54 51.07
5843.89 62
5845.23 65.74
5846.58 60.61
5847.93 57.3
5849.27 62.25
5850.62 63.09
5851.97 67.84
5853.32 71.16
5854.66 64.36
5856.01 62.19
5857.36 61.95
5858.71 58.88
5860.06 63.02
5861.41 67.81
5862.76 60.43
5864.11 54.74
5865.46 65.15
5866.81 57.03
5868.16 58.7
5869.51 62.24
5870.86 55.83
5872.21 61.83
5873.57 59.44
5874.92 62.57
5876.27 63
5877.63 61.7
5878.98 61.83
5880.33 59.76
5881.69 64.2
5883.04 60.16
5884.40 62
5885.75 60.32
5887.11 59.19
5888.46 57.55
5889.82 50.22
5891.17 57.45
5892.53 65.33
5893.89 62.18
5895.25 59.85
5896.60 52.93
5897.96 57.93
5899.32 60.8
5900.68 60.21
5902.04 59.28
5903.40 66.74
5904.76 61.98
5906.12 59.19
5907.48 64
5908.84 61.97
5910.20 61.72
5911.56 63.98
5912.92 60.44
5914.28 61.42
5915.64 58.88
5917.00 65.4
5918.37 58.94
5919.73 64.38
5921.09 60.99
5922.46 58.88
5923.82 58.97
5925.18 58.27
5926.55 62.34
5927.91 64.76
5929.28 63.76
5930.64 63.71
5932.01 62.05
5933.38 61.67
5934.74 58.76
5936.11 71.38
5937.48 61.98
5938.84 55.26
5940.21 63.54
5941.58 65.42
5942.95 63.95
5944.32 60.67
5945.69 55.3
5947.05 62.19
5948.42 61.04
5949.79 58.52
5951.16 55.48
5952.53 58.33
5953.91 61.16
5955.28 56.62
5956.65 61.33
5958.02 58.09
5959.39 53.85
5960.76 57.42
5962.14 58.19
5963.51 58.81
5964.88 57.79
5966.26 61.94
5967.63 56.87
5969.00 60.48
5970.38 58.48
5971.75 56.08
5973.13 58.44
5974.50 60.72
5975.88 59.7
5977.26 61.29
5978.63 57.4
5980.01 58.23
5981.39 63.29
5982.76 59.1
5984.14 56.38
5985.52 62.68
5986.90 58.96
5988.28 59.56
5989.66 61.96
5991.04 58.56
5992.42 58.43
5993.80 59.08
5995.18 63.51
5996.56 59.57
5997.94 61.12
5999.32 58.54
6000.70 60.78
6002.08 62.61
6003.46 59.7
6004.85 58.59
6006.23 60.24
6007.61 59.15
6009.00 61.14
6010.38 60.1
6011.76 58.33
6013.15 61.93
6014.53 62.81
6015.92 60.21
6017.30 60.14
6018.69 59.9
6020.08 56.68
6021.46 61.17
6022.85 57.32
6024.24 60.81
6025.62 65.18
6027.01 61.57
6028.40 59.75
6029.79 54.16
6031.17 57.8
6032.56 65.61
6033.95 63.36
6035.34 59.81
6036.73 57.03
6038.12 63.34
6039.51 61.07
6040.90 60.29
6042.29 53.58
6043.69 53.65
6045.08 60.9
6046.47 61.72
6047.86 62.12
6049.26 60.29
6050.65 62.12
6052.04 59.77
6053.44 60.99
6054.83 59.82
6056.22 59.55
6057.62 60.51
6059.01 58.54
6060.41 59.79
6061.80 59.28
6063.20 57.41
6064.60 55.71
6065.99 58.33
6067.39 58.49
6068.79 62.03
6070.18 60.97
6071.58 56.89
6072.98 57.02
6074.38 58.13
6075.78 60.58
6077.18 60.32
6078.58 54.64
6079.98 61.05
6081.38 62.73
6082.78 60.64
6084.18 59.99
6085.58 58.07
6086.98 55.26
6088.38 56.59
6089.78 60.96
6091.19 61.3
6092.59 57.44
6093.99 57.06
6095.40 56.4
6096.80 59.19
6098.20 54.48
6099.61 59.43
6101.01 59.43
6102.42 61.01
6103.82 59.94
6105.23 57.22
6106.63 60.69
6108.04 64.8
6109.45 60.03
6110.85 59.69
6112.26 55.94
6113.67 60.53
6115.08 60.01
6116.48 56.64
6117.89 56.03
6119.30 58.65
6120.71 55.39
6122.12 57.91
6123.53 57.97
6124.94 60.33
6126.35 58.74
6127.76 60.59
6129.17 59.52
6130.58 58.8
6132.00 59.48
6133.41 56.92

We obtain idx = 0.02 mag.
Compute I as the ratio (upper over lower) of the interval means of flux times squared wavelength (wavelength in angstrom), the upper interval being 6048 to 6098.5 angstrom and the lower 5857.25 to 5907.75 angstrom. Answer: 1.0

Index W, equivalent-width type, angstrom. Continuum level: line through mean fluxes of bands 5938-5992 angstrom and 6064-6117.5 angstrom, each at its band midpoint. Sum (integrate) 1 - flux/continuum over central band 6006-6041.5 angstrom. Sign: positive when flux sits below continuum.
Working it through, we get -0.7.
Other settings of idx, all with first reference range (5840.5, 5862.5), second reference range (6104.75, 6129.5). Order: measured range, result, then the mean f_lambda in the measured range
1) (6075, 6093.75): 0.00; 59.1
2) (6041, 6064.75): 0.01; 59.3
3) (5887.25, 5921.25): 0.02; 60.5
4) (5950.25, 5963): 0.06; 57.8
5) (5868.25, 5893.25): 0.03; 60.2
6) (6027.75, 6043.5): 0.01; 59.4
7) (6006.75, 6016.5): 0.00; 60.5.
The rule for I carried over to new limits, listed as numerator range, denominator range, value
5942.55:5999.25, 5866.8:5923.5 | 1.00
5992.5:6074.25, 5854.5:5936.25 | 1.03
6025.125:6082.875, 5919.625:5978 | 1.03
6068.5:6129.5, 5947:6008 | 1.03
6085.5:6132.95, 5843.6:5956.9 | 1.03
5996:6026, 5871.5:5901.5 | 1.05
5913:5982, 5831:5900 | 1.02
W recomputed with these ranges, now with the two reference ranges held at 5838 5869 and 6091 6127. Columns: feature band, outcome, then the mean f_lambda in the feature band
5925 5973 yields 0.6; 60.1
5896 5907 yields 0.3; 60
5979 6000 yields 0.2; 59.9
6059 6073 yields 0.1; 58.7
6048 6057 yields -0.2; 60.5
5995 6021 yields 0.0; 60.2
